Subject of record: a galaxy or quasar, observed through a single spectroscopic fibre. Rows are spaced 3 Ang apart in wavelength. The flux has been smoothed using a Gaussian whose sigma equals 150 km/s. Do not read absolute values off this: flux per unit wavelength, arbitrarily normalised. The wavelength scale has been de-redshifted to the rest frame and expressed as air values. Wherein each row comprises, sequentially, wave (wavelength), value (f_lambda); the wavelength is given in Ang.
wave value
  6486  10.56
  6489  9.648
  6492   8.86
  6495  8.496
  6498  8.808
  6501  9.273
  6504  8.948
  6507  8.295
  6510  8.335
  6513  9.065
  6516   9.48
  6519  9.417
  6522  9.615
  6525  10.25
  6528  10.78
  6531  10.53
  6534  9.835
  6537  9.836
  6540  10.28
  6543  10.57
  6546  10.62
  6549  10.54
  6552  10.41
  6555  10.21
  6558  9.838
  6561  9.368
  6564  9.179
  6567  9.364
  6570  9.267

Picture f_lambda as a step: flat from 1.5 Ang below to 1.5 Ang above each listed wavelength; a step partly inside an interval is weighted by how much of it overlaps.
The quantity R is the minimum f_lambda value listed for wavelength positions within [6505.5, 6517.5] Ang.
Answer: 8.295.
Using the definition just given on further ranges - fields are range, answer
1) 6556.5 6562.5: 9.368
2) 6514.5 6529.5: 9.417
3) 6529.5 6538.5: 9.835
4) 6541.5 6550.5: 10.54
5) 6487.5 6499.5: 8.496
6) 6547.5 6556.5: 10.21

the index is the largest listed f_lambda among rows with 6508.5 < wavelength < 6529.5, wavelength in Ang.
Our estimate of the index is 10.78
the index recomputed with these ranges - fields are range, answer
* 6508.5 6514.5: 9.065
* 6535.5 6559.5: 10.62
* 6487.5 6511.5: 9.648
